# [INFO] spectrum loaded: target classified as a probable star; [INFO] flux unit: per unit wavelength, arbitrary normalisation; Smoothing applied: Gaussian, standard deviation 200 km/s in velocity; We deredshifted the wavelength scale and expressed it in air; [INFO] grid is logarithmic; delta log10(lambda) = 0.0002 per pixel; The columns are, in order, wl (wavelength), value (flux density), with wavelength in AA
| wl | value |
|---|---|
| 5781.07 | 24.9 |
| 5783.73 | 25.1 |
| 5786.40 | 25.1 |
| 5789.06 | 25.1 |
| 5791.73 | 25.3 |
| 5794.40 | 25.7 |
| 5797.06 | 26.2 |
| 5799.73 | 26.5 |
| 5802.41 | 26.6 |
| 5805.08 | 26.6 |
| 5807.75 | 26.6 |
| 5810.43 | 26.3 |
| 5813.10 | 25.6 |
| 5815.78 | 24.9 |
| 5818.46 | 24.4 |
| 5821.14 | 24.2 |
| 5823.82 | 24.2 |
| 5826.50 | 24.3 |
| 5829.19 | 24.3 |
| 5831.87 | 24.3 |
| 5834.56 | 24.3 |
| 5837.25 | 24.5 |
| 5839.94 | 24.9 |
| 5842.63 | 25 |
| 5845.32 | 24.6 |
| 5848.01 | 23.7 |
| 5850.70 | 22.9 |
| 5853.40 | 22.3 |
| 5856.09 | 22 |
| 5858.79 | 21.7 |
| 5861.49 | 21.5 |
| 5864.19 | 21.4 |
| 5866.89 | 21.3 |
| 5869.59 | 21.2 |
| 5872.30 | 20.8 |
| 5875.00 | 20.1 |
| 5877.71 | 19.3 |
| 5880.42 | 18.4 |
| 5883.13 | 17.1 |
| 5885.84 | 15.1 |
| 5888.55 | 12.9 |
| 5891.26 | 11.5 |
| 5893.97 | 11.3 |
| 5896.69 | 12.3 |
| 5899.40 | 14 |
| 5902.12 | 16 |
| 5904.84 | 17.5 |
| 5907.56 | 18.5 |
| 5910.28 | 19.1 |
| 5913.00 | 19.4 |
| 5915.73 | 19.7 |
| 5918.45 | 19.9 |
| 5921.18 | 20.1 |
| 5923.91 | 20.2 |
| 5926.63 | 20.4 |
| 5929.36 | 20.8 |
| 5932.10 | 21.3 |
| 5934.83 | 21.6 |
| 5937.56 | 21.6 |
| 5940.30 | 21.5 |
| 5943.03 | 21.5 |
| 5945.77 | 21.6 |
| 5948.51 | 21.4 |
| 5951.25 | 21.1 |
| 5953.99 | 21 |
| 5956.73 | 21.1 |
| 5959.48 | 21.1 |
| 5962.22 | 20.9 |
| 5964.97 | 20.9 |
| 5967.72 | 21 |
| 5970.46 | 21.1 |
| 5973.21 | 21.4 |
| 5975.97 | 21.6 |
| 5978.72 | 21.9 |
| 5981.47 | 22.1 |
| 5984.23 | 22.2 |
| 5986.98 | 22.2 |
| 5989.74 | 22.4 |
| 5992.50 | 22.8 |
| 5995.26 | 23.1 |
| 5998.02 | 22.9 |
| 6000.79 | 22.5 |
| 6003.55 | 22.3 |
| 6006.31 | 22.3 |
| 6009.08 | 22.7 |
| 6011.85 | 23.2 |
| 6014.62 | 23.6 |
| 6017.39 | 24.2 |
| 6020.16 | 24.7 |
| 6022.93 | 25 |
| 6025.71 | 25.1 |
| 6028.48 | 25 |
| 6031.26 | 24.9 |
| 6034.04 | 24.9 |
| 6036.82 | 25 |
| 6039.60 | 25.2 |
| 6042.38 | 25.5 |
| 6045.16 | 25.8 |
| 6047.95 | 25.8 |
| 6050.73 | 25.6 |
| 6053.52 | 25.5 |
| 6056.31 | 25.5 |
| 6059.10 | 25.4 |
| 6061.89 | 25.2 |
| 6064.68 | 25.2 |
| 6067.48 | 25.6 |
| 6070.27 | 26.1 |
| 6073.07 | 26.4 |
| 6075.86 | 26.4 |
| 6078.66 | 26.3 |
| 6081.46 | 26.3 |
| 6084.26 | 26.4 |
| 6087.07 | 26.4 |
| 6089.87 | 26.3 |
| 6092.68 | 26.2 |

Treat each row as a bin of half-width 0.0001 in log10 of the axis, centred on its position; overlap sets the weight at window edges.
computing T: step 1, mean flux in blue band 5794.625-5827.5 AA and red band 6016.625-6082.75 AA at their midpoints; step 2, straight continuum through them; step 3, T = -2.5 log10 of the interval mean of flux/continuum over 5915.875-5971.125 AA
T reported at 0.21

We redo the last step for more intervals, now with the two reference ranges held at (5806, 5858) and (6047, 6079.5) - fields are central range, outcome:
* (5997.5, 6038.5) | 0.07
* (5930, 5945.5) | 0.17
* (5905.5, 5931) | 0.25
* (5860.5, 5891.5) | 0.31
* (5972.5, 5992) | 0.15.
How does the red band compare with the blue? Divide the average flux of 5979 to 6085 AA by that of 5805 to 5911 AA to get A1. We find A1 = 1.17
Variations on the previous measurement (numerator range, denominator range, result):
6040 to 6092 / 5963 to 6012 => 1.17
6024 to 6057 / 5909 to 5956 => 1.22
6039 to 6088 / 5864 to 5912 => 1.52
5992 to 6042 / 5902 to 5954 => 1.18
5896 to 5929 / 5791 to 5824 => 0.71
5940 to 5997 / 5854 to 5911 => 1.22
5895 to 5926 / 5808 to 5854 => 0.73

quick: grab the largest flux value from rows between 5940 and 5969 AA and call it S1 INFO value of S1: 21.6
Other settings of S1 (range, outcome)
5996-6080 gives 26.4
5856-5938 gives 22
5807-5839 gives 26.6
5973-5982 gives 22.1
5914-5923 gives 20.1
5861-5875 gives 21.5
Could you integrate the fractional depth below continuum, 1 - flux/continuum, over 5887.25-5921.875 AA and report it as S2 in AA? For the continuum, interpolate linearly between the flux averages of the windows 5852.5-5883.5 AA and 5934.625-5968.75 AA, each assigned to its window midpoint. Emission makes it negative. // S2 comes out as 7.7 AA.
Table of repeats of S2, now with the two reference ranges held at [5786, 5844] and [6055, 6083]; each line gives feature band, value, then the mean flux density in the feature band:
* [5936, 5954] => 2.9 AA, 21.4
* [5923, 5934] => 2.1 AA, 20.7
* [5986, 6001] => 1.7 AA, 22.7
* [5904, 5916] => 3.1 AA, 18.8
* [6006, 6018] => 1.2 AA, 23.2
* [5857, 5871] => 2.2 AA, 21.4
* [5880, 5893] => 5.5 AA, 14.7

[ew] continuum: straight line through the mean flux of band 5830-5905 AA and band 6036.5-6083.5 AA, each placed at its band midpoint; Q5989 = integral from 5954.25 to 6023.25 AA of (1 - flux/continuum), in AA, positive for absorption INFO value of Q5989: 3.6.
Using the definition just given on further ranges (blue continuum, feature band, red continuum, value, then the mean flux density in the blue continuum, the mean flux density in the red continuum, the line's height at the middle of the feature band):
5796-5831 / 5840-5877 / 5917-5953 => 2.43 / 25.4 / 21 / 23.8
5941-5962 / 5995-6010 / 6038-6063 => 0.54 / 21.3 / 25.5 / 23.4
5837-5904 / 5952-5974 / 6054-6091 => 1.28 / 19.3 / 25.9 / 22.4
